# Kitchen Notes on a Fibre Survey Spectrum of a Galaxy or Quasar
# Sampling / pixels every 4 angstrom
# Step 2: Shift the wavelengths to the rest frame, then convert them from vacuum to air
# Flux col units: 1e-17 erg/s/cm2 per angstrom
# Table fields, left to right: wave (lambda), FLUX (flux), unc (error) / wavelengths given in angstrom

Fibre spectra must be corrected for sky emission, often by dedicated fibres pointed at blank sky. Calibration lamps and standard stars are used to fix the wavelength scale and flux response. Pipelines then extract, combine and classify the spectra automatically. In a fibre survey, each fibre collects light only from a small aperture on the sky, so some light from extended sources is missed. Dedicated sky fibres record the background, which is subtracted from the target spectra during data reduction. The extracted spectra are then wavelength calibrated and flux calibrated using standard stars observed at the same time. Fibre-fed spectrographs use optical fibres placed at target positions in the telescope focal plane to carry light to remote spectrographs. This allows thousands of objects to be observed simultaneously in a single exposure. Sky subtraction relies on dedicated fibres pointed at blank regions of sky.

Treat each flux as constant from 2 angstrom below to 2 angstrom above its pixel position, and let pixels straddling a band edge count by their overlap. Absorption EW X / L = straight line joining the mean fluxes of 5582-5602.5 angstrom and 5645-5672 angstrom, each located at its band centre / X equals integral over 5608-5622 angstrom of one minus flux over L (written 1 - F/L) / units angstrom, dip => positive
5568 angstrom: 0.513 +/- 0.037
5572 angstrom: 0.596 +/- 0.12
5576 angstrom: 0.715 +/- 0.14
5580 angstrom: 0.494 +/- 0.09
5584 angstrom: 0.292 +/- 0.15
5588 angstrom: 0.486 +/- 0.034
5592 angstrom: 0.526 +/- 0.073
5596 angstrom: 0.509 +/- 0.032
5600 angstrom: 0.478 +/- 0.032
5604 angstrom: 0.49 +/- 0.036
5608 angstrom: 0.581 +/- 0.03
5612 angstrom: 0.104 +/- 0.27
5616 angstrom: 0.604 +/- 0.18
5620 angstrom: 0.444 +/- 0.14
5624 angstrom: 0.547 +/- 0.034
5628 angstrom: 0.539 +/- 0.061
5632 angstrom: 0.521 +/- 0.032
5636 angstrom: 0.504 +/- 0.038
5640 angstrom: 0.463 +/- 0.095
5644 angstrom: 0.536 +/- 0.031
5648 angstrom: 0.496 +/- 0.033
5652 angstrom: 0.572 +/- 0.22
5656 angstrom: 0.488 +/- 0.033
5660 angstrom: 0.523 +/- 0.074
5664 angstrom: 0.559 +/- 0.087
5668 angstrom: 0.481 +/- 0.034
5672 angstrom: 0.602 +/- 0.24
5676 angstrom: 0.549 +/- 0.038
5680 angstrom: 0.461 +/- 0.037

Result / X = 2.0 angstrom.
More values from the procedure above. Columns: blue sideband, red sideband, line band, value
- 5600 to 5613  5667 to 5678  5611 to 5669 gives -1.12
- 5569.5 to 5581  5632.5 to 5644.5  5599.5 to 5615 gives 3.77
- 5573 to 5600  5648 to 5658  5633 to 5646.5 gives 0.45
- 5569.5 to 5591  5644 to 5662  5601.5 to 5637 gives 2.64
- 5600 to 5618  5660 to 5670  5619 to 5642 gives -1.44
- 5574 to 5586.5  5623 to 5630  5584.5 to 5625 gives 4.17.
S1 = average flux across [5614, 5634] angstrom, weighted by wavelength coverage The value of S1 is 0.531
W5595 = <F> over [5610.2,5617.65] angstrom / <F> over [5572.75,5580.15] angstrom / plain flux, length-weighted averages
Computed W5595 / 0.55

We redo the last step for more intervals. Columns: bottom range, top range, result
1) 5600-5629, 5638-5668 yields 1.10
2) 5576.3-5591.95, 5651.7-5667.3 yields 1.13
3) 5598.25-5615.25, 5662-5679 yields 1.27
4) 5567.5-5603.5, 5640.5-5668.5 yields 1.02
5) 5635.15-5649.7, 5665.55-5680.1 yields 1.07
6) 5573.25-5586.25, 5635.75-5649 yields 0.99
